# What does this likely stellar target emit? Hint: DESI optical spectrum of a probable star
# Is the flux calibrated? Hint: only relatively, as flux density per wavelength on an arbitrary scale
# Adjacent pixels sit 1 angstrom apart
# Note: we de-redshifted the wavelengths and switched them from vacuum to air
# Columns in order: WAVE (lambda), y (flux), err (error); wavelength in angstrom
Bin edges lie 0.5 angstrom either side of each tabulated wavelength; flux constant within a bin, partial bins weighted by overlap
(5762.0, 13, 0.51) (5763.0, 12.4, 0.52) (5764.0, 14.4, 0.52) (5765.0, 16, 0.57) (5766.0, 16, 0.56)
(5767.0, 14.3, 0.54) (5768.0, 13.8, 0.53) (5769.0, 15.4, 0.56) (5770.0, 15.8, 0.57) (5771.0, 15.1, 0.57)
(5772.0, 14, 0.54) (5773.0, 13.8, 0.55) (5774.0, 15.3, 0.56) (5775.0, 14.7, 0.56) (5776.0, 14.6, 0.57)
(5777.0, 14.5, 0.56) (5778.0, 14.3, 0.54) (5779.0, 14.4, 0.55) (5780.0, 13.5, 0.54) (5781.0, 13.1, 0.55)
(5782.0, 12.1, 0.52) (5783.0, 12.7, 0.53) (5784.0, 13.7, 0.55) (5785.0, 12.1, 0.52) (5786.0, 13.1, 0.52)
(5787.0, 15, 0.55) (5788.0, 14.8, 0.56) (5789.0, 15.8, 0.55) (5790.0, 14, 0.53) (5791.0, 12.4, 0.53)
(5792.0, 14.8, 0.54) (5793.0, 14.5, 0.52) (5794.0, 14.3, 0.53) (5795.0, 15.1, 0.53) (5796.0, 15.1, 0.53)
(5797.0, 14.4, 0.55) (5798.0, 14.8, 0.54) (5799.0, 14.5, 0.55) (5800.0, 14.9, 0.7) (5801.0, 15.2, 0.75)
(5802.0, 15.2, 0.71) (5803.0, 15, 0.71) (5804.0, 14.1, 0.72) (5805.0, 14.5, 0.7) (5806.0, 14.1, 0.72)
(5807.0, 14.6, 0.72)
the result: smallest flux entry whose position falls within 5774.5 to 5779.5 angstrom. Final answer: 14.3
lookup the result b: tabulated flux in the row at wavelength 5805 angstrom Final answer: 14.5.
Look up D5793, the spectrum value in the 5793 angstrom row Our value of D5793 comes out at 14.5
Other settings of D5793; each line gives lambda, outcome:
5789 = 15.8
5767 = 14.3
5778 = 14.3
